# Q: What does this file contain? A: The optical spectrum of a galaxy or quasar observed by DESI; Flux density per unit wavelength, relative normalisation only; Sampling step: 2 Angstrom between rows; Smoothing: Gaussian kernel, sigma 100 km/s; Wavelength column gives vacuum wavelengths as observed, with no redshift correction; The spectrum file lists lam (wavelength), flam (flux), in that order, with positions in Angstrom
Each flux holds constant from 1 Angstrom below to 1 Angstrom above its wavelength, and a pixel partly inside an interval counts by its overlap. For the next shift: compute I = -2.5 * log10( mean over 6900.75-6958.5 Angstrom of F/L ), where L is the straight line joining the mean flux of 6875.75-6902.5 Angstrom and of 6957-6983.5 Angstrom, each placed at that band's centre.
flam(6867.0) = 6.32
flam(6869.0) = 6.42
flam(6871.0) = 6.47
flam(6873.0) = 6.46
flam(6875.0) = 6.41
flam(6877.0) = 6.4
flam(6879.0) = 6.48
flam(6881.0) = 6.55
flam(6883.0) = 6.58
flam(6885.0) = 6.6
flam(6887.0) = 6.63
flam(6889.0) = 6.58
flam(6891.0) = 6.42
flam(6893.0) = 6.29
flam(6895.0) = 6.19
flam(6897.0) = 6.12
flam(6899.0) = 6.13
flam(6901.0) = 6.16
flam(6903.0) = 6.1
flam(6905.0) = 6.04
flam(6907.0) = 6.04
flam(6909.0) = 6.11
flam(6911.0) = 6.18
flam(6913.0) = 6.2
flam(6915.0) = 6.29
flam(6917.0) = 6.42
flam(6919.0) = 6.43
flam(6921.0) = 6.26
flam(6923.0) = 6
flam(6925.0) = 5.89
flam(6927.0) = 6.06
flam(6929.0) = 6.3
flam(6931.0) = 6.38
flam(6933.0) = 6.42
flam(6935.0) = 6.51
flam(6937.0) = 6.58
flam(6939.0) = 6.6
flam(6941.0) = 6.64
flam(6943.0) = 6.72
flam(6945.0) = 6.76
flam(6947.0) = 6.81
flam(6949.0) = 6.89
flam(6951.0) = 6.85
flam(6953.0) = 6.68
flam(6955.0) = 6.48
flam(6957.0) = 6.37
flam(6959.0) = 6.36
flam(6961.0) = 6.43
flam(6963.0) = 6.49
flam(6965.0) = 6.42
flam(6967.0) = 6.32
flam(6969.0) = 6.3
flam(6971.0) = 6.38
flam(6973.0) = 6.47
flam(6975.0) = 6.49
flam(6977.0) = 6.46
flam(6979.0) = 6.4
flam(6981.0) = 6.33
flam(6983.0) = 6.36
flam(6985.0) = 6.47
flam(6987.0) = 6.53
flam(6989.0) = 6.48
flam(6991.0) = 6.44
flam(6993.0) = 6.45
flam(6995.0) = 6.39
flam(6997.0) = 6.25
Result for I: 0.00 mag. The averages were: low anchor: 6.39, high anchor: 6.4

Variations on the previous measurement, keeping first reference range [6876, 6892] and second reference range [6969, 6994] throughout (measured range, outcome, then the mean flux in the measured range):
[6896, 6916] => 0.06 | 6.14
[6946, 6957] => -0.04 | 6.71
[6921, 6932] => 0.06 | 6.14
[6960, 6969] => 0.01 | 6.4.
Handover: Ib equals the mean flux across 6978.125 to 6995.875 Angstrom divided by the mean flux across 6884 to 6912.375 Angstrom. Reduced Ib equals 1.03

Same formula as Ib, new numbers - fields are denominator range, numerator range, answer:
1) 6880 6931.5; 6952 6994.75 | 1.03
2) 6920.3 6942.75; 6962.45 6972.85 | 1.01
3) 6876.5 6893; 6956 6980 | 0.98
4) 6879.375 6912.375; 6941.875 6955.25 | 1.07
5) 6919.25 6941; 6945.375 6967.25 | 1.04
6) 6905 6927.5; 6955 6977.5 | 1.04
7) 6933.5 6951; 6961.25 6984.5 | 0.96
